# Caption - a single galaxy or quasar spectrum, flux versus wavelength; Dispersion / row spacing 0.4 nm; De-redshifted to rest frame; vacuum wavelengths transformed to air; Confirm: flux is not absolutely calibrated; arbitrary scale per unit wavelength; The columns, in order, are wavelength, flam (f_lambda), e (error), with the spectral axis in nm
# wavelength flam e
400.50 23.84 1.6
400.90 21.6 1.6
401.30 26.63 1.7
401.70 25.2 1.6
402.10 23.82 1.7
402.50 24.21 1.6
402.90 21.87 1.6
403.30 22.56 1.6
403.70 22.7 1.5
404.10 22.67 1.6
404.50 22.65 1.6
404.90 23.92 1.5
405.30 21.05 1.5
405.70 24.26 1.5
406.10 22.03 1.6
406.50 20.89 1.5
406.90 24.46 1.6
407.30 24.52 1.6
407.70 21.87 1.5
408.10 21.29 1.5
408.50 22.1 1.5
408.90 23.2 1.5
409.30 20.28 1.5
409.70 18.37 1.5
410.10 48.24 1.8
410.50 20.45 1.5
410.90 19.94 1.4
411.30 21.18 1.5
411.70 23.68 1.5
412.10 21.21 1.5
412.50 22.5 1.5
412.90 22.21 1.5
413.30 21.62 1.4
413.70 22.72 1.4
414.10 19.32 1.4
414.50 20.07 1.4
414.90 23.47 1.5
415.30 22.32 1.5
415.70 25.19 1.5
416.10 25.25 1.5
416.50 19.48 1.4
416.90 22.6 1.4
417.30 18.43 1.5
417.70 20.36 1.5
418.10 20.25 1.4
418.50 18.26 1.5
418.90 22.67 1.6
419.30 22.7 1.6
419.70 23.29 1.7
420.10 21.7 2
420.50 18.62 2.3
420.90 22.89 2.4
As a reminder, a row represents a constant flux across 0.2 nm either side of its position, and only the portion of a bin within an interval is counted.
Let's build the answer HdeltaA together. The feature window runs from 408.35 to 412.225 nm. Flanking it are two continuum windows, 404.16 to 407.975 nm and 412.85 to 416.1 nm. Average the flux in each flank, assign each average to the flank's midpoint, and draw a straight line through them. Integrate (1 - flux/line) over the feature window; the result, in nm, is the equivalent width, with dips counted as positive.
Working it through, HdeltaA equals -0.24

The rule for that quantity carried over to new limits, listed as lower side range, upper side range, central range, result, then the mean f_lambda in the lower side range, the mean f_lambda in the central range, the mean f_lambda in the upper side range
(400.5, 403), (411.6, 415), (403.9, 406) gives 0.04 nm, 24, 22.9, 21.8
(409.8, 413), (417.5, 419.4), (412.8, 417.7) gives 0.16 nm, 24.8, 21.8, 20.8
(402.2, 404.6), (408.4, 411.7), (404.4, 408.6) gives 0.15 nm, 22.8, 22.7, 24.3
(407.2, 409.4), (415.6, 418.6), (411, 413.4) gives -0.03 nm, 22.2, 22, 21.2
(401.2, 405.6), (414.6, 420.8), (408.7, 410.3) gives -0.35 nm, 23.3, 27.5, 21.6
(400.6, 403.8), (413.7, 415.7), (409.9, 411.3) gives -0.37 nm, 23.6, 28.3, 21.8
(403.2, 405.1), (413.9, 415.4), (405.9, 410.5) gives -0.39 nm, 22.9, 24.1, 21.2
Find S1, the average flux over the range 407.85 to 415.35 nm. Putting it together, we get 22.9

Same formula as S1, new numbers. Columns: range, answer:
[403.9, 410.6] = 23.7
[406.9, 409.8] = 22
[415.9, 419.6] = 21.2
